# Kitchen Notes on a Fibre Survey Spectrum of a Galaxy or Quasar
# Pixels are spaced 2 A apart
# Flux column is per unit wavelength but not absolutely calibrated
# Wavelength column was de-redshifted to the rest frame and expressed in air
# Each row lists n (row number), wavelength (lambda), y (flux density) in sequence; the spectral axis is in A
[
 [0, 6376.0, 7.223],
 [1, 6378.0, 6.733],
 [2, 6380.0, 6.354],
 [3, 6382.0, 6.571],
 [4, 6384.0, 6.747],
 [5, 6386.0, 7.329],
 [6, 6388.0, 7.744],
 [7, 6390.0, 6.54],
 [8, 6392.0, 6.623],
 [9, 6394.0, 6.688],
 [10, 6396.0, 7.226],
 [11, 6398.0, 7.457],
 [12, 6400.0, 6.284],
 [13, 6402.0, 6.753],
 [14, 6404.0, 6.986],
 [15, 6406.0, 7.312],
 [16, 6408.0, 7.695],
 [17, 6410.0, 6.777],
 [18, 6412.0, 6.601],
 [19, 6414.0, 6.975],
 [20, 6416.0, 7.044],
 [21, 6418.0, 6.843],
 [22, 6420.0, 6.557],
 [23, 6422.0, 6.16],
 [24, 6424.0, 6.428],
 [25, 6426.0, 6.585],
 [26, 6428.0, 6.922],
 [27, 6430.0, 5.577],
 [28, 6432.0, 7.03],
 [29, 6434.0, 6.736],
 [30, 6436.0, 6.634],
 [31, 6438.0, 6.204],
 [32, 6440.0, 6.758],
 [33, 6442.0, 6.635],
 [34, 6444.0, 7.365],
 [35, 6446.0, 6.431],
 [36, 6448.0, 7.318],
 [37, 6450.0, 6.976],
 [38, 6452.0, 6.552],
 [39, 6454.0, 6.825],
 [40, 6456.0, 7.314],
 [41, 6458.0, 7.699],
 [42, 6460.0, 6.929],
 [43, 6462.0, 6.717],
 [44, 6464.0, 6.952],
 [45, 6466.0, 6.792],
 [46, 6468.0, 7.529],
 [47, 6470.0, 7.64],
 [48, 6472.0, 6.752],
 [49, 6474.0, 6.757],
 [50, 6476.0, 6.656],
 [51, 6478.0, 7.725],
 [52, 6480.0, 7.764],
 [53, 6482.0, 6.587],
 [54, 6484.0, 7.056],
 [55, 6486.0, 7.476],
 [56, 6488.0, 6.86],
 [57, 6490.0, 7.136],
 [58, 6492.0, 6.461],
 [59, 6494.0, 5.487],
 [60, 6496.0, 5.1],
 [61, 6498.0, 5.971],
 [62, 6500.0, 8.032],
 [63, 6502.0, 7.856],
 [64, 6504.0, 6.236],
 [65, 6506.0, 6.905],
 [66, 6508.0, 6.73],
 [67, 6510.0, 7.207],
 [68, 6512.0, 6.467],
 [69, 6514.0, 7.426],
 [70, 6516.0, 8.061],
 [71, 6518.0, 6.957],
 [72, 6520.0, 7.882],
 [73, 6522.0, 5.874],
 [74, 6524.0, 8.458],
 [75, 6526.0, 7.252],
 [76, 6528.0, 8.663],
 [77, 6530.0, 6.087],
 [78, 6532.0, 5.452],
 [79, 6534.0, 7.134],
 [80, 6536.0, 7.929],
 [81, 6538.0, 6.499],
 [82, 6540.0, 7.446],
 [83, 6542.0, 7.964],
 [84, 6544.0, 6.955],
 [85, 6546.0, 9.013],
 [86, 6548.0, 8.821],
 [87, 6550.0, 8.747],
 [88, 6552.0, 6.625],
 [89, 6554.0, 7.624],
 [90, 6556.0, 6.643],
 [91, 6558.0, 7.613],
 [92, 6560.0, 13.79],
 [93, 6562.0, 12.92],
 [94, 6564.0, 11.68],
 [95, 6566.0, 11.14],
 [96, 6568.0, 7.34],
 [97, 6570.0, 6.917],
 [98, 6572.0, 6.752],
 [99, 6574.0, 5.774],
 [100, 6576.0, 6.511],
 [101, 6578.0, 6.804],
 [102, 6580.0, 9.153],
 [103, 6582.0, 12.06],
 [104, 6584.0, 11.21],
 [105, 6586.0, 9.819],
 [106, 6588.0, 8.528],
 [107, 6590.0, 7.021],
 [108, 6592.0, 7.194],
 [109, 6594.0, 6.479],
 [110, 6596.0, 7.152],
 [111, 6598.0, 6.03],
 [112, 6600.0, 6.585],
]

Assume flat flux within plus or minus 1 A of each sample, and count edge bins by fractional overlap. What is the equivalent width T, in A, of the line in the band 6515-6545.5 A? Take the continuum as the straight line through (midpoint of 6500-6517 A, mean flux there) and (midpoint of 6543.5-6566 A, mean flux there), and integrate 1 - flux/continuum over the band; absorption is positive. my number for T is 3.23 A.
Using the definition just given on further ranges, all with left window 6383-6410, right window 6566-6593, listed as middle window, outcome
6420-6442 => 2.22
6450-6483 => 1.76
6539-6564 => -2.42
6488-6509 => 2.93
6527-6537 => 1.06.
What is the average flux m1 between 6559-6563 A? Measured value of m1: 13.4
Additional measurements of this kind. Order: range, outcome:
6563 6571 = 9.27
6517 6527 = 7.28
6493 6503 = 6.49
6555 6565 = 10.5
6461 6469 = 7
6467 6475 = 7.17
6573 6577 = 6.14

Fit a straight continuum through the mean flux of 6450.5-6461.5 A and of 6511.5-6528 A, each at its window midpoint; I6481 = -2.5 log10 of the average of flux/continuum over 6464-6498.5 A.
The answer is 0.06 mag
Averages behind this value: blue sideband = 7.04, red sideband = 7.41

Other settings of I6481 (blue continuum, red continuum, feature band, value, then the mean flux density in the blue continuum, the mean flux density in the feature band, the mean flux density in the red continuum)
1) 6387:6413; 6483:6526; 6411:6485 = 0.015 mag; 6.98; 6.87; 6.94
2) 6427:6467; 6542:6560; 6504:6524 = 0.083 mag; 6.82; 7.09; 8.1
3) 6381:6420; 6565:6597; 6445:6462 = 0.046 mag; 6.95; 6.99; 8.12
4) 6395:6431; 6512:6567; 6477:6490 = 0.045 mag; 6.79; 7.24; 8.14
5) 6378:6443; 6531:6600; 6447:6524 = 0.069 mag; 6.77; 6.98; 8.17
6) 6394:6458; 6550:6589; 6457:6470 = 0.032 mag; 6.82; 7.14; 8.89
